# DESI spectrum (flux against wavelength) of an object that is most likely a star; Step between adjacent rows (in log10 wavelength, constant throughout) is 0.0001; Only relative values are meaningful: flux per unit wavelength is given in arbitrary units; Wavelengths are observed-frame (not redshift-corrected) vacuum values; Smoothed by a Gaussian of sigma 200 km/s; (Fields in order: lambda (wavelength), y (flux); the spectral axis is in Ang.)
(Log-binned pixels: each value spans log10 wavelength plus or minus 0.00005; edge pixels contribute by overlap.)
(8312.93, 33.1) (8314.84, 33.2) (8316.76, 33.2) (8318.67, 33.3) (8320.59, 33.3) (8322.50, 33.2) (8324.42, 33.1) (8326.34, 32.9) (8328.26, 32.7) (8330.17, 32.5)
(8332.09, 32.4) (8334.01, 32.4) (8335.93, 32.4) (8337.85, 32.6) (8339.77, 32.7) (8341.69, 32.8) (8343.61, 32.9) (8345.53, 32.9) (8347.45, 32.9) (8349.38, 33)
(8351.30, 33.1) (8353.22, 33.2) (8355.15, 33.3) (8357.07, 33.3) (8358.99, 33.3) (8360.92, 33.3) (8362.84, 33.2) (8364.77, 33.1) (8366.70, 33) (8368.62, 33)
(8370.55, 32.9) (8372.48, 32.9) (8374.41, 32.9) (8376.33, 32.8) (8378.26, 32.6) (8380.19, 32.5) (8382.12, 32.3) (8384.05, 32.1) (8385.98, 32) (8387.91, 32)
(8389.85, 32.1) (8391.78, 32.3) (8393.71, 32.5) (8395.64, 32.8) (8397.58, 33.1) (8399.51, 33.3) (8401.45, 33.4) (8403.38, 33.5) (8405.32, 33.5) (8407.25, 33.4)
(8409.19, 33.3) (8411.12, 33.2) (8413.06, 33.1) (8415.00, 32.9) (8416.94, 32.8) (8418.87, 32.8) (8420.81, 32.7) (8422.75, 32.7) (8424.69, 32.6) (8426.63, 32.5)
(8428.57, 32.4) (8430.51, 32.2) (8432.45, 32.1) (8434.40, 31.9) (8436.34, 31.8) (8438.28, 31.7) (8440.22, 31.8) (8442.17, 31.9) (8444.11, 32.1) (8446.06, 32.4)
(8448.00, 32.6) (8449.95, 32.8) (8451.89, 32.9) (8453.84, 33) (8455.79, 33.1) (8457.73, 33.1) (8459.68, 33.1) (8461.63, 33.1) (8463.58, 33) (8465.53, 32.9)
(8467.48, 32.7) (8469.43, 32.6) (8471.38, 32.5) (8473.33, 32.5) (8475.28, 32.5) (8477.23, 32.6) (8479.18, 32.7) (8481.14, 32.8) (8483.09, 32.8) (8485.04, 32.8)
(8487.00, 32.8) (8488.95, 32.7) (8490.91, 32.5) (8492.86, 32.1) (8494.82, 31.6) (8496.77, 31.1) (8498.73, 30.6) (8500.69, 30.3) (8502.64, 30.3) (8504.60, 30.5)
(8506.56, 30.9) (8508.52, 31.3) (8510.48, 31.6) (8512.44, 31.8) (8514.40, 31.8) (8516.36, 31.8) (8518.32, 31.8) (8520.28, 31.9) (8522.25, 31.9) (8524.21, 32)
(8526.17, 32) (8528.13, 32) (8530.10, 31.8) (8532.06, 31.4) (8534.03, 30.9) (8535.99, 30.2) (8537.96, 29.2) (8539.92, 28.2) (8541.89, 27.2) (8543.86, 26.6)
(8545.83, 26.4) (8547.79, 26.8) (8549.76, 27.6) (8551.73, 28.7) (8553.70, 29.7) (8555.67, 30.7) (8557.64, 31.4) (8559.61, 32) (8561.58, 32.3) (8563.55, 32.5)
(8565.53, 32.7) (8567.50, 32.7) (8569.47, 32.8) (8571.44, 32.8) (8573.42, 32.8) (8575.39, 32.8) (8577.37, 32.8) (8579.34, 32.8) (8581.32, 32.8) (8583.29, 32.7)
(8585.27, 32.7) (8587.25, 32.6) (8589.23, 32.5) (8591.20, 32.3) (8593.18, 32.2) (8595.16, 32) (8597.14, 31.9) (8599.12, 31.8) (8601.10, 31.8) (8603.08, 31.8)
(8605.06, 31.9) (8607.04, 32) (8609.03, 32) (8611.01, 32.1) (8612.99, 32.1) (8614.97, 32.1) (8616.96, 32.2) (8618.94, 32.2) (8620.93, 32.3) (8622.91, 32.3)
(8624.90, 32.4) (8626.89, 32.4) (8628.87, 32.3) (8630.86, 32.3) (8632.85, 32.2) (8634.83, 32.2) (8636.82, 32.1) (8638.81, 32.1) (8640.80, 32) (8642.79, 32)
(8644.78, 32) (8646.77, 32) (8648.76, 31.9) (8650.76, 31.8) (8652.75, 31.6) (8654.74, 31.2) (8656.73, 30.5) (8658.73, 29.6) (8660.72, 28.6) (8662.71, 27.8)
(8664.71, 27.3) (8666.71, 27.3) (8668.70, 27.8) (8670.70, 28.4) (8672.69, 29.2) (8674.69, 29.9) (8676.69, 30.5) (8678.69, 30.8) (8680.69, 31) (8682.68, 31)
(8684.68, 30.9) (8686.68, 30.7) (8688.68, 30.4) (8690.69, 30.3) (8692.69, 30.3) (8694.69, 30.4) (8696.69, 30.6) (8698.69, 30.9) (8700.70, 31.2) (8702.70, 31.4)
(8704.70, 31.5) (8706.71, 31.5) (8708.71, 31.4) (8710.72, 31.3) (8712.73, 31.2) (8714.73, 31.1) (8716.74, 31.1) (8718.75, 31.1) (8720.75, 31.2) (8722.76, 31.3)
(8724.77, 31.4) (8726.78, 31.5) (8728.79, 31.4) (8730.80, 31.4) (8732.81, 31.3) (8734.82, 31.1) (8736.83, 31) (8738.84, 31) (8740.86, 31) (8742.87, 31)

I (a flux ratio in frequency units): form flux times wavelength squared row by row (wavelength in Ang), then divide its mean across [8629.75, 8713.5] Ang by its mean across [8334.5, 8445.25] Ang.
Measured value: 1.0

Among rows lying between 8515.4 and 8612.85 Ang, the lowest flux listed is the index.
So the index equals 26.4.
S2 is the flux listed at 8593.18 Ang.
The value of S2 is 32.2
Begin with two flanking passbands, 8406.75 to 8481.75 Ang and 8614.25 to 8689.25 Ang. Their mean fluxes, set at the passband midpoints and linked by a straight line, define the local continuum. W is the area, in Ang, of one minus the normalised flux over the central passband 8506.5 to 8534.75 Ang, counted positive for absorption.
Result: 0.27 Ang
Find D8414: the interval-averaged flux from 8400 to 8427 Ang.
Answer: 33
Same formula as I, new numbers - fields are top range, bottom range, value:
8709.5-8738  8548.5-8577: 1.03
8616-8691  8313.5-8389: 1.01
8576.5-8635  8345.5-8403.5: 1.04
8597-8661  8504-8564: 1.07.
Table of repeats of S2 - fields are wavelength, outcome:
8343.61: 32.9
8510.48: 31.6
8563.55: 32.5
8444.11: 32.1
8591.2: 32.3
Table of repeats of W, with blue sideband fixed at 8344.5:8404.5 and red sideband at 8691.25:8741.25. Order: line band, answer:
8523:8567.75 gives 2.5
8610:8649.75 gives -0.7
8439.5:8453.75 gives 0.0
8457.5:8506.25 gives 0.2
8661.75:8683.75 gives 1.5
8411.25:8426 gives -0.1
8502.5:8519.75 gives 0.4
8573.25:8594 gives -0.5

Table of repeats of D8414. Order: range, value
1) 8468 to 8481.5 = 32.6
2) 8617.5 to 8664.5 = 31.5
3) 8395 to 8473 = 32.7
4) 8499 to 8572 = 30.7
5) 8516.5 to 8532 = 31.9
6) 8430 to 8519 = 32.2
